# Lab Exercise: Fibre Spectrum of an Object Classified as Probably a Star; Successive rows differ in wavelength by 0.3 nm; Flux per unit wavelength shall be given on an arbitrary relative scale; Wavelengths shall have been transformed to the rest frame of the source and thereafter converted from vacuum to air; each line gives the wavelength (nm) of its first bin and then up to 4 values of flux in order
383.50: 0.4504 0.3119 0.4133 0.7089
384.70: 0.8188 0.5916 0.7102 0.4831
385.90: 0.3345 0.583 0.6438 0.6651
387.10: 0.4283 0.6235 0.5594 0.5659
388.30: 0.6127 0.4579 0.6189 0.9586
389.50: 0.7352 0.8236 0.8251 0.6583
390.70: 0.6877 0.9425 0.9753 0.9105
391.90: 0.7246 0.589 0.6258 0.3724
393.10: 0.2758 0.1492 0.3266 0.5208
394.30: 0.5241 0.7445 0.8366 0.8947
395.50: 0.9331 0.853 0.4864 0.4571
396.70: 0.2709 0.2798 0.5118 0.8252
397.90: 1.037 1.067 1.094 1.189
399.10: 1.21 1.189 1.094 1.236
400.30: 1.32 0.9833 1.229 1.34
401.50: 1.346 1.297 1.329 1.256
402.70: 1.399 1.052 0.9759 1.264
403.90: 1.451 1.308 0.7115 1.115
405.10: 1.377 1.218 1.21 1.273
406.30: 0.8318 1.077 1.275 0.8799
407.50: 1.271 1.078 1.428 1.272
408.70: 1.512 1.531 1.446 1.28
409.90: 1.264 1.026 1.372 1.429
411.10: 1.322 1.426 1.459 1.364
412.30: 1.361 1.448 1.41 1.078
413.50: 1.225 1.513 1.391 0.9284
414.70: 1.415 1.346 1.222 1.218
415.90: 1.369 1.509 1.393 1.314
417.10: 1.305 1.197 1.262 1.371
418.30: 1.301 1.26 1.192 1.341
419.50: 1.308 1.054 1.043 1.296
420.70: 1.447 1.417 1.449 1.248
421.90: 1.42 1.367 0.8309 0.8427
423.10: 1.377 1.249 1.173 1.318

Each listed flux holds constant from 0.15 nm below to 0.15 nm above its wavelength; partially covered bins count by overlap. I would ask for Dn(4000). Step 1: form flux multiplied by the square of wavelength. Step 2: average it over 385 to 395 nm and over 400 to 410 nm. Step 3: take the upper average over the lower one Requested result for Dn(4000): 2.14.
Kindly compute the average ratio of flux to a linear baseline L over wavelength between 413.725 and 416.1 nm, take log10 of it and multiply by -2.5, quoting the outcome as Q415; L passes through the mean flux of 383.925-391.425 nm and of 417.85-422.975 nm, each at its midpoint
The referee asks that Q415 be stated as -0.13 mag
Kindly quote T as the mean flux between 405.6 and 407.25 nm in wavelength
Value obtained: 1.1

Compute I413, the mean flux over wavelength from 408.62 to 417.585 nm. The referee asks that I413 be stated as 1.33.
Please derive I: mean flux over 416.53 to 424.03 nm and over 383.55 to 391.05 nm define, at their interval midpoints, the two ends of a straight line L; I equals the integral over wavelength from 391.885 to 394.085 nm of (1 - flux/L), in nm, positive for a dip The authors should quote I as 0.91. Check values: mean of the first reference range 0.624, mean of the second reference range 1.26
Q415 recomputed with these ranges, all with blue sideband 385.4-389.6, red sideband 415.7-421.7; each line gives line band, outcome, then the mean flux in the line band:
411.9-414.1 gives -0.149 mag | 1.35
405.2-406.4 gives -0.149 mag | 1.16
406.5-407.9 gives -0.079 mag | 1.12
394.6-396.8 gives 0.124 mag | 0.69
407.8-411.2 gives -0.223 mag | 1.34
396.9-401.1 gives -0.200 mag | 1.03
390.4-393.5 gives 0.083 mag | 0.635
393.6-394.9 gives 0.290 mag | 0.572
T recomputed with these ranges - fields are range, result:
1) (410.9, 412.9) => 1.4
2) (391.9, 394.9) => 0.491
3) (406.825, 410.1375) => 1.29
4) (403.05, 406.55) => 1.15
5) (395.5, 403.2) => 1.01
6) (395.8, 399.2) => 0.764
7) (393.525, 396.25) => 0.675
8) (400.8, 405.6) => 1.23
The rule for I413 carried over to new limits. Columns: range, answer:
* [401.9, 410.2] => 1.22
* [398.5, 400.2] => 1.18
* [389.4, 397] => 0.638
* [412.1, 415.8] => 1.3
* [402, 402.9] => 1.31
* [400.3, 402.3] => 1.26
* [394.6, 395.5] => 0.857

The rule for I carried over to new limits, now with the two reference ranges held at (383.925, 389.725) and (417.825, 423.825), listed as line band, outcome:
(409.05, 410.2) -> -0.30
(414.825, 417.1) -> -0.35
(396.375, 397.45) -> 0.58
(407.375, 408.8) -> -0.42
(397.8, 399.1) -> -0.45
